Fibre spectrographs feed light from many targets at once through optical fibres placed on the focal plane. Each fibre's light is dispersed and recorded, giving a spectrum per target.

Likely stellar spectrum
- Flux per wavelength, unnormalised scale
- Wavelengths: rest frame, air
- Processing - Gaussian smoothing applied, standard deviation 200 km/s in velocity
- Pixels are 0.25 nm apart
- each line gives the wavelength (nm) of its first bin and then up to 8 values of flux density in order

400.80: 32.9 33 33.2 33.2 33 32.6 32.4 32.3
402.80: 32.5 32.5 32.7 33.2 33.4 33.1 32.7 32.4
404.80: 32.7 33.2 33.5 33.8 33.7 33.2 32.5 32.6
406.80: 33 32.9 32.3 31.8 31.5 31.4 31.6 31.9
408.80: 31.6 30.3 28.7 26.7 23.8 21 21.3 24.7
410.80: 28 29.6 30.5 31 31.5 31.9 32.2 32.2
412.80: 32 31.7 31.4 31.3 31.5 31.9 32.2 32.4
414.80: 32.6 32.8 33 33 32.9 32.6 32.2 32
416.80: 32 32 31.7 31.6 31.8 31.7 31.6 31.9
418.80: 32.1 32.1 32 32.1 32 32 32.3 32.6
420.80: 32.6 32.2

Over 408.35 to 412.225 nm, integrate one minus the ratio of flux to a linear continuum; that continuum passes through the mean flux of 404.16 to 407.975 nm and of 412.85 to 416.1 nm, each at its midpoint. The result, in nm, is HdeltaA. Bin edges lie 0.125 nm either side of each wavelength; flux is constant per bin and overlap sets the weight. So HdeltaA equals 0.503 nm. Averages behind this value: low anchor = 32.8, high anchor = 32.2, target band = 28.3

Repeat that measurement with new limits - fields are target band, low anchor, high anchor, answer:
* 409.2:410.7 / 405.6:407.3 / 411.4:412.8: 0.37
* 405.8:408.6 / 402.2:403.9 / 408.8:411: -0.36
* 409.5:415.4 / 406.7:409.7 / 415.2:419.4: 0.31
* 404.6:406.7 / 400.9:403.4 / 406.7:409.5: -0.08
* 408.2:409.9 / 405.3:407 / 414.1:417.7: 0.19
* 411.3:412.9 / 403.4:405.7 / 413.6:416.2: 0.05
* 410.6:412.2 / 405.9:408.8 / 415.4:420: 0.10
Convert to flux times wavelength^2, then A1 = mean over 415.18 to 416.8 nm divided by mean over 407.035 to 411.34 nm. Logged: 1.17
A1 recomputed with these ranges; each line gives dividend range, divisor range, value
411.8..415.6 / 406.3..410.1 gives 1.09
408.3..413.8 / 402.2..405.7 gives 0.92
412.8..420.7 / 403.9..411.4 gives 1.10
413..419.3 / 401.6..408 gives 1.03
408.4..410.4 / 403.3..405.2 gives 0.84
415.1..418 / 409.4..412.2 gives 1.21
